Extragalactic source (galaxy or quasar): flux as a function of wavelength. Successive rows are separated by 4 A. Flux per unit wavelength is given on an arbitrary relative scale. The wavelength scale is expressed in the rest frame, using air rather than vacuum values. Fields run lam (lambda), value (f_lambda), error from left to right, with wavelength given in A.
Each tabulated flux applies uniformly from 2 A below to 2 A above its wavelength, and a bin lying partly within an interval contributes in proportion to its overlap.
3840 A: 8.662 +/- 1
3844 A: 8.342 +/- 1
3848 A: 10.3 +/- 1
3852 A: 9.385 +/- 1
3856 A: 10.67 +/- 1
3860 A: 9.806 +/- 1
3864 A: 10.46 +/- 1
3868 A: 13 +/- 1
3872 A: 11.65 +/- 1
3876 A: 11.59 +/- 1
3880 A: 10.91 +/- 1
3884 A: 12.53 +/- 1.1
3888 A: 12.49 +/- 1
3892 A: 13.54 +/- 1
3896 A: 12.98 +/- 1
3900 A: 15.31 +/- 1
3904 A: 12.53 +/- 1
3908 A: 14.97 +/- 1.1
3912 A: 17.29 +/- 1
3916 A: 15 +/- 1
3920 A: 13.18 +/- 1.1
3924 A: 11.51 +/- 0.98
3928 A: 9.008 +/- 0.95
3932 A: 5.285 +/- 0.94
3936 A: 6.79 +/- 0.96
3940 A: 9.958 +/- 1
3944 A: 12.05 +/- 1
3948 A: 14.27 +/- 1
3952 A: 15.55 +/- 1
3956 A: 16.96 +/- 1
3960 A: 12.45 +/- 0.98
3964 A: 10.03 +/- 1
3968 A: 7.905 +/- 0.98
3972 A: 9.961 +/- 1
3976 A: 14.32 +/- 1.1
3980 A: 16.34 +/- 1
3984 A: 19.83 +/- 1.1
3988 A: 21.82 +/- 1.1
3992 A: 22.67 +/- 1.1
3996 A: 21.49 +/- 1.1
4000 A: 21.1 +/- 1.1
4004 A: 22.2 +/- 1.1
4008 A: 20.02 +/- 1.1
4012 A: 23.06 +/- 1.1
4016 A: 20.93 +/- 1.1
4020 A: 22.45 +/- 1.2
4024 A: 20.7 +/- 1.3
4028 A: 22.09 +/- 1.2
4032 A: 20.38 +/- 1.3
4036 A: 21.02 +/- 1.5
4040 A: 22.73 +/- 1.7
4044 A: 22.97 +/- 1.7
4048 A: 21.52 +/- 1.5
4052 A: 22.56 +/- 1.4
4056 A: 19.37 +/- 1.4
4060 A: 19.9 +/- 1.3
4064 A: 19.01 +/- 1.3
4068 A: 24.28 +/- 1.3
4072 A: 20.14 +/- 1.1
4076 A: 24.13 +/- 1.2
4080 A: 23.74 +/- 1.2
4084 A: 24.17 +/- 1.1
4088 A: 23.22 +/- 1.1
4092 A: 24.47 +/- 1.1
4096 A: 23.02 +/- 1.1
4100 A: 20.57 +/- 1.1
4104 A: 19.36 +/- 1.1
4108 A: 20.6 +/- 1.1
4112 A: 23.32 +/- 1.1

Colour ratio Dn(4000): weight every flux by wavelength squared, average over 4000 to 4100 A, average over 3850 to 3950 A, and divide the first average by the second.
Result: 2.00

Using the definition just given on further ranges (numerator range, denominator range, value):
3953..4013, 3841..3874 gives 1.77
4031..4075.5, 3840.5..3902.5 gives 2.04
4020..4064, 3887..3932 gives 1.74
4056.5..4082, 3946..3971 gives 1.80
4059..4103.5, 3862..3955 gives 1.98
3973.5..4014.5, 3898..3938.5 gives 1.74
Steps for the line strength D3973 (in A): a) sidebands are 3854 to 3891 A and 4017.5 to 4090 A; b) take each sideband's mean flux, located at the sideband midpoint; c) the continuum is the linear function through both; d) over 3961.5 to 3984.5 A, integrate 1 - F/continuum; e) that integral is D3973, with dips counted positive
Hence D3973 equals 6.3 A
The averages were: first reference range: 11.5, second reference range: 21.9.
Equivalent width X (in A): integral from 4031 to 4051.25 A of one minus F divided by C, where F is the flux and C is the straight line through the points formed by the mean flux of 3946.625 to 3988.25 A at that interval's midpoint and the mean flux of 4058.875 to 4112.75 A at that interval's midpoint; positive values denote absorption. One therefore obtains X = -2.85 A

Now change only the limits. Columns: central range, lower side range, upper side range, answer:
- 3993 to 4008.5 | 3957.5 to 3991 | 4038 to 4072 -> -4.4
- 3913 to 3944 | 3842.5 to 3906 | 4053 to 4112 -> 8.2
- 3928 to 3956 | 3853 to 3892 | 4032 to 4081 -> 8.1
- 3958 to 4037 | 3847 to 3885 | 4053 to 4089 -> -1.3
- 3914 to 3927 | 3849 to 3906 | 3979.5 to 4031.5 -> 1.8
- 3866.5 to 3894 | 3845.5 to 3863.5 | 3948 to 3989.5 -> -3.0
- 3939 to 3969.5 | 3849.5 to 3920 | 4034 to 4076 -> 6.8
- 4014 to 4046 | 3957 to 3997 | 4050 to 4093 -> -3.9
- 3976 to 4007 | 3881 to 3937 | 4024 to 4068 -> -4.5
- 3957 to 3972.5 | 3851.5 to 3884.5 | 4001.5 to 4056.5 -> 6.1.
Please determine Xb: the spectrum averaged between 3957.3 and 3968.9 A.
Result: 10.8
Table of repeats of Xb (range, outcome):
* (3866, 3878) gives 12.1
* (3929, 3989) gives 12.7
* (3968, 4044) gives 19.9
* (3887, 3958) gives 12.7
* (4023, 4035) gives 21.1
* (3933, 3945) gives 9.04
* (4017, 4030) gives 21.7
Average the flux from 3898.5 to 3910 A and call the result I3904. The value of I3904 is 14.2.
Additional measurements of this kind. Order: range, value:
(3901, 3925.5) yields 14.2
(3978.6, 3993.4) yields 20.2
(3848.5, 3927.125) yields 12.5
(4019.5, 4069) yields 21.4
